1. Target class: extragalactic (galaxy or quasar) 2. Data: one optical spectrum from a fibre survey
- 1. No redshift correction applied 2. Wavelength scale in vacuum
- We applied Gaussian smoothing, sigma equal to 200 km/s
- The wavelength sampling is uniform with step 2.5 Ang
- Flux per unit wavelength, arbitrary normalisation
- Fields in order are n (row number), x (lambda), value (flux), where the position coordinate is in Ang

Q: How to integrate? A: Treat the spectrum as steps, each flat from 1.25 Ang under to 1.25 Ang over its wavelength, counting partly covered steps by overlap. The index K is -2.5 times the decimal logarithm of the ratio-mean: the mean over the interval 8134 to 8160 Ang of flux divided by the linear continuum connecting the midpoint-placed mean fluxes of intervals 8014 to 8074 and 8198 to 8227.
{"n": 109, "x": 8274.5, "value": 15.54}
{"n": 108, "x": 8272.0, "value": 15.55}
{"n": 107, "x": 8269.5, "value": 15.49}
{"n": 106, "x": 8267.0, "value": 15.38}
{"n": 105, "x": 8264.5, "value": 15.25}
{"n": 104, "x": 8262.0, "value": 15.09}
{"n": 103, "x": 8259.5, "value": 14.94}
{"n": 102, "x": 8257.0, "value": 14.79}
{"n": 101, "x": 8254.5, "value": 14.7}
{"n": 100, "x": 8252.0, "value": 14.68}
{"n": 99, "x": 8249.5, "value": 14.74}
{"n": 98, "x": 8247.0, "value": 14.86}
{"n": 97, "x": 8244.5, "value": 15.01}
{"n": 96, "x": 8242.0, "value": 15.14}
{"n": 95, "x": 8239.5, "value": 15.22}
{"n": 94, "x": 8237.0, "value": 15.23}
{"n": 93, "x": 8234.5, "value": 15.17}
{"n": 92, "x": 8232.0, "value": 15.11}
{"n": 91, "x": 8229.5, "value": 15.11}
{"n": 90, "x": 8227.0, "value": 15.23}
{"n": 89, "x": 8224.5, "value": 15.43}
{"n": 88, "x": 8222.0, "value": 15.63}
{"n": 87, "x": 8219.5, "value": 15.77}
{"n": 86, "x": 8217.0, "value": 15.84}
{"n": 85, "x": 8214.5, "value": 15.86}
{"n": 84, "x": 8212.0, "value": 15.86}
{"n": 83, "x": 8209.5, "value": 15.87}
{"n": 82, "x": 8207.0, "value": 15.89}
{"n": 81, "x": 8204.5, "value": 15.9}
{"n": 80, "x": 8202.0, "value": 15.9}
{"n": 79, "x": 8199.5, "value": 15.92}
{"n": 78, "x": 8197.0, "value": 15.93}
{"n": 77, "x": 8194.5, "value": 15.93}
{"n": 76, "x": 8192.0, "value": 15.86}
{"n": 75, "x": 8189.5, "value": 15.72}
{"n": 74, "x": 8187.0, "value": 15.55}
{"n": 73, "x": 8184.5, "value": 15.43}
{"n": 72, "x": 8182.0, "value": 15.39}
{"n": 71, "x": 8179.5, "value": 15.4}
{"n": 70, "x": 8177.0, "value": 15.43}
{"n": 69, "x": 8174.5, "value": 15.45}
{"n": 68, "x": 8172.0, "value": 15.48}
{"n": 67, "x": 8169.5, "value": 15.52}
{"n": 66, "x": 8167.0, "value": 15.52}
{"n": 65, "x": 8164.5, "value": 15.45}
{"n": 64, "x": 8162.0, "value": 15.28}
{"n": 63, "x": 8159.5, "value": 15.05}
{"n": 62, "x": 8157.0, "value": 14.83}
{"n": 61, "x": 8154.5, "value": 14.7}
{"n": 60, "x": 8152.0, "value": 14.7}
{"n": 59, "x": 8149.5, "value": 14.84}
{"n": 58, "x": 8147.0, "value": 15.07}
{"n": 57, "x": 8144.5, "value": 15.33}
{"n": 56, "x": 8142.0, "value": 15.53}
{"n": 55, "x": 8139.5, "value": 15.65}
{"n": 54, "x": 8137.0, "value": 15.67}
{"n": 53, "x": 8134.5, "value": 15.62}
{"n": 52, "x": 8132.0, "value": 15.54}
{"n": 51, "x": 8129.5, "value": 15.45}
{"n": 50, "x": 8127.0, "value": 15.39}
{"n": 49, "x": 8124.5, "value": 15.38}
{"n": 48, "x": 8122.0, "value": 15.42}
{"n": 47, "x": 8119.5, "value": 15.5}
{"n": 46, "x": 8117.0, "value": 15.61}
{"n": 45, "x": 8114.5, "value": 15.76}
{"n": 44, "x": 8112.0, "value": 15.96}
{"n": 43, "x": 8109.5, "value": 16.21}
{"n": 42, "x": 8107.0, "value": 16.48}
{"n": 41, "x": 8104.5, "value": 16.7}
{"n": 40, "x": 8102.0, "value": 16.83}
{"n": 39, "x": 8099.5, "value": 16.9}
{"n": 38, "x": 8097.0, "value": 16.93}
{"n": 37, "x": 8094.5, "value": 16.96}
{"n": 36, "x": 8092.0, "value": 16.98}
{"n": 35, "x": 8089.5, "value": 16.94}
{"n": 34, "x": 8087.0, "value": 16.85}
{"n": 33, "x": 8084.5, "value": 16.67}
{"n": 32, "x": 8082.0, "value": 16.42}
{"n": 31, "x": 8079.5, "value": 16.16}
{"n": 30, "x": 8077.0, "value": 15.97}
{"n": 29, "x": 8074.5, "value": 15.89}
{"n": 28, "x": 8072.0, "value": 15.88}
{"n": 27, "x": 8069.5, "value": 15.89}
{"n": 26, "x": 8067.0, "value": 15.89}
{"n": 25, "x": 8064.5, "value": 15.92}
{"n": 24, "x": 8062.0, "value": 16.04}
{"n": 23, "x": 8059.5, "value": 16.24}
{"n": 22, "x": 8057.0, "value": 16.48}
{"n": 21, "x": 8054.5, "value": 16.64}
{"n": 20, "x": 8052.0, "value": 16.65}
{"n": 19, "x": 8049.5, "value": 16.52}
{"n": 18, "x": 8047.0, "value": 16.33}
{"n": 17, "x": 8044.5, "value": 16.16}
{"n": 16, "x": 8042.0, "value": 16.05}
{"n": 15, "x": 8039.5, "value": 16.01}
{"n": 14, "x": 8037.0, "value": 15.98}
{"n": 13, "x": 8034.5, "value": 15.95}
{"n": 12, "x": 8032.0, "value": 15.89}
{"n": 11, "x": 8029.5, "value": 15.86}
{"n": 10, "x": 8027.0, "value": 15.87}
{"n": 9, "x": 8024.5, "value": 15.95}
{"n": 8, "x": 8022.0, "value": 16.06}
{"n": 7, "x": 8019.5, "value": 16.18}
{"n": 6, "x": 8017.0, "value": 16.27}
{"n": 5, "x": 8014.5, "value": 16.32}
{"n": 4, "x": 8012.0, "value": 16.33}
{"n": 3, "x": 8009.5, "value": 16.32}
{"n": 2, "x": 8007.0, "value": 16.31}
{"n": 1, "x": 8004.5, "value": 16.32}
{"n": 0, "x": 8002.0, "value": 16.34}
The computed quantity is 0.05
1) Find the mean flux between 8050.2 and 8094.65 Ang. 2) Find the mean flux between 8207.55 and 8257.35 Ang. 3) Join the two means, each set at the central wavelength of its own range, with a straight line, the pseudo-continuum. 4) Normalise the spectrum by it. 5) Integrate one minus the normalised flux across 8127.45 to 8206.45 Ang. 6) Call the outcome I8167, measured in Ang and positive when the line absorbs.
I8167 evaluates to 1.3 Ang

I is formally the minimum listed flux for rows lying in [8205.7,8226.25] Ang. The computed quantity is 15.43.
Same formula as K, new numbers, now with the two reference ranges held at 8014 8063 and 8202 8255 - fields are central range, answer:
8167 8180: 0.01 mag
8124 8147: 0.02 mag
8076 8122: -0.03 mag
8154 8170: 0.03 mag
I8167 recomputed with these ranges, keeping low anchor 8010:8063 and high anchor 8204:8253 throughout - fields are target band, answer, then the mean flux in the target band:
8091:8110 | -1.02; 16.8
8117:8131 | 0.33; 15.4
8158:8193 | 0.31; 15.5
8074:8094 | -0.68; 16.5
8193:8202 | -0.24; 15.9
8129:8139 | 0.12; 15.6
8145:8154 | 0.47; 14.9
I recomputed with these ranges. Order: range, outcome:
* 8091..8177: 14.7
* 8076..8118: 15.61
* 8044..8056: 16.16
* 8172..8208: 15.39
